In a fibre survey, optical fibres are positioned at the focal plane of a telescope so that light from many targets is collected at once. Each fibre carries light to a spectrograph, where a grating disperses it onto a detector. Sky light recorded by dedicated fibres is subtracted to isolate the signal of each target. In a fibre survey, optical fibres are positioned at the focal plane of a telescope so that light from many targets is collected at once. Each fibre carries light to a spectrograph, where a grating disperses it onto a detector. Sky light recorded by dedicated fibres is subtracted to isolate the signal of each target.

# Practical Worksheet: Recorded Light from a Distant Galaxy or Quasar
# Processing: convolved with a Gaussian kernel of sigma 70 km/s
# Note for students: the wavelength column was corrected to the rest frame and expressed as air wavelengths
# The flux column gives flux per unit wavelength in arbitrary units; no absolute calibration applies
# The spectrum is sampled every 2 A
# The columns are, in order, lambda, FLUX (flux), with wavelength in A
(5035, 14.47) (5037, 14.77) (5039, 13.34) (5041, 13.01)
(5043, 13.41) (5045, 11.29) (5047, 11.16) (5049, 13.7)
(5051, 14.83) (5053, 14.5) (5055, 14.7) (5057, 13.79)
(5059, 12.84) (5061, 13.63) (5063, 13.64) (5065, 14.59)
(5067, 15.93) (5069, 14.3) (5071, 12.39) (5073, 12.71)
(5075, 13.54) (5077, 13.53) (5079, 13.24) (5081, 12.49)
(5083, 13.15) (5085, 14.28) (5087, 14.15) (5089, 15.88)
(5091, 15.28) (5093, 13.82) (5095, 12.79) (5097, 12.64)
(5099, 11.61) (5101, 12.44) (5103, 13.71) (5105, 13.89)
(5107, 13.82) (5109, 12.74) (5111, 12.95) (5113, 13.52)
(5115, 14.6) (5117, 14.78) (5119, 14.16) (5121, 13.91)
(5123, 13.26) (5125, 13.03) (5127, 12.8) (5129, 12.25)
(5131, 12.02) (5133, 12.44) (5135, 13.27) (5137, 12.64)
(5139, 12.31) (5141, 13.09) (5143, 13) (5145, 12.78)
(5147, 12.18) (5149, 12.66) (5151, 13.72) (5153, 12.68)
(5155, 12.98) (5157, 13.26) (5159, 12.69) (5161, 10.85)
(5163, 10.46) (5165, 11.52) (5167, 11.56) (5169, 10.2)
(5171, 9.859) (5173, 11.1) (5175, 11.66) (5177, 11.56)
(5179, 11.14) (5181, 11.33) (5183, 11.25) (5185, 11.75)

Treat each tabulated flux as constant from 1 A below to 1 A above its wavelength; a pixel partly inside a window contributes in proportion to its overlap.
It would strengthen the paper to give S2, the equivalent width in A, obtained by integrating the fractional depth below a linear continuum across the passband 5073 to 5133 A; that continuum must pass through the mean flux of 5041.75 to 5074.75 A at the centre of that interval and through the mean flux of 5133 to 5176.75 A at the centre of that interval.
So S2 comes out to -2.5 A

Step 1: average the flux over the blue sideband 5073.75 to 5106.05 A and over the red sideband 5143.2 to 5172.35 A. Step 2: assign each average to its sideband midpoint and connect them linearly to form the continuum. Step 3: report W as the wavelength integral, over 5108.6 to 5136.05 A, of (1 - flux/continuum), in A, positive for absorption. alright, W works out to -1.1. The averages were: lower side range 13.5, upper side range 12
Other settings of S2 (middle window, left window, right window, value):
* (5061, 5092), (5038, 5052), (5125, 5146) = -2.6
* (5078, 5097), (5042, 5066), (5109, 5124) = -0.2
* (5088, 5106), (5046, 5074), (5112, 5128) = 0.3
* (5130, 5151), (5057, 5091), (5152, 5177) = -0.9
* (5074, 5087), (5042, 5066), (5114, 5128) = 0.2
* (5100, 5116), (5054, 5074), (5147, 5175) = -0.7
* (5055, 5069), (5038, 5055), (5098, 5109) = -1.0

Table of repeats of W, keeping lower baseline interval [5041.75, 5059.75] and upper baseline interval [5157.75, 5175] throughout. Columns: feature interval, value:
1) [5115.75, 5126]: -1.6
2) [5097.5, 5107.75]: -0.6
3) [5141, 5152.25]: -1.4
